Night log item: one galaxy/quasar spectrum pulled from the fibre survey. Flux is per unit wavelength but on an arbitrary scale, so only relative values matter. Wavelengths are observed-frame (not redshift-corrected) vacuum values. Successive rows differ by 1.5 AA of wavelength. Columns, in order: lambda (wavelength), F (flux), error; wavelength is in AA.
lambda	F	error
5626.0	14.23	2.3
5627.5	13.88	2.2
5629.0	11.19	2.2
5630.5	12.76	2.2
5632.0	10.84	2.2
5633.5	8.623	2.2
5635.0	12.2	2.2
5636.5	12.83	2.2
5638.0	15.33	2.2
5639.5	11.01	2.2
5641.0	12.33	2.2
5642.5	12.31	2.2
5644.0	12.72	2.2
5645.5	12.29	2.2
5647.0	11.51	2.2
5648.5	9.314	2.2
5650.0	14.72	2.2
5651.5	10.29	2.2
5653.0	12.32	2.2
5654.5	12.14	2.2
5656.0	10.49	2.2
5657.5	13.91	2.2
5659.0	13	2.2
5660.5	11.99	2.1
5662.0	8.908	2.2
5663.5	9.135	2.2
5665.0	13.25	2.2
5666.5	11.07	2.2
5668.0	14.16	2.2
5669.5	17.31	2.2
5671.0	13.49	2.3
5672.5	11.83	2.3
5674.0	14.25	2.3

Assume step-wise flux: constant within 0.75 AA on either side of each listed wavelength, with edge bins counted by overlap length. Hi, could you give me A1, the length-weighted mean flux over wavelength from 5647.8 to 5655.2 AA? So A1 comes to 11.8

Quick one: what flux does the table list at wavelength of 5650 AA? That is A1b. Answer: 14.72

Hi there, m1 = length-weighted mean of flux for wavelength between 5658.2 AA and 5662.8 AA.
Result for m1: 11.3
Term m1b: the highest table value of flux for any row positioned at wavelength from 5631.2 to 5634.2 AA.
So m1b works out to 10.84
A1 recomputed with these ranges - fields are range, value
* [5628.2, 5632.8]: 11.6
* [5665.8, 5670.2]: 14.2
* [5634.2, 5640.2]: 12.8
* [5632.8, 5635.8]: 10.5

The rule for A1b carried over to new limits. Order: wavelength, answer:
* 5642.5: 12.31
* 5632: 10.84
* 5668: 14.16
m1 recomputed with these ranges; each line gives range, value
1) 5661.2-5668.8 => 11.3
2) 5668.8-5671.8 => 15.3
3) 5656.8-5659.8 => 13.4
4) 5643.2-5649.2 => 11.5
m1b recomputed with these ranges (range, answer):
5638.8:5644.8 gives 12.72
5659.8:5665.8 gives 13.25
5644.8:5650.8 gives 14.72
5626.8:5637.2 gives 13.88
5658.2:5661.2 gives 13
